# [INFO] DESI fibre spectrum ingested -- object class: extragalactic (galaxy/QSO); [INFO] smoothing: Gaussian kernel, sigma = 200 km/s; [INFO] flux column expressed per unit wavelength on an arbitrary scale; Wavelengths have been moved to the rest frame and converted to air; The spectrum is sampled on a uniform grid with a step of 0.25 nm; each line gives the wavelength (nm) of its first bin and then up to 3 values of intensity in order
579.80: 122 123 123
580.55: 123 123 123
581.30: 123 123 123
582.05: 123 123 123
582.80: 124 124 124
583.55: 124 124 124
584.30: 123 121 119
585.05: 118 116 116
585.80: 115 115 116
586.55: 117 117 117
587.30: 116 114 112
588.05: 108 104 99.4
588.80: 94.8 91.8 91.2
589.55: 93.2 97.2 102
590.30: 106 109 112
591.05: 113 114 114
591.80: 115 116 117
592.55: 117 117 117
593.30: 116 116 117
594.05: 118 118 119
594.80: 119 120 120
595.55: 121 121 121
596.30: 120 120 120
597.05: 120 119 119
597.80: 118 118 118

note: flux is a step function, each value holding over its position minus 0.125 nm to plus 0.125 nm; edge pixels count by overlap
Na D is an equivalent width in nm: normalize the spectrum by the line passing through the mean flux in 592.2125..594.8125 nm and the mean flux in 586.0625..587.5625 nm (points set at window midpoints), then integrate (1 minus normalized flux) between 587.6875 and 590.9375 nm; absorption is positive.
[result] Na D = 0.42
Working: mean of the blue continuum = 116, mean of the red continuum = 117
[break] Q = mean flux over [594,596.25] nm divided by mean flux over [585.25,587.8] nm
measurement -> 1.03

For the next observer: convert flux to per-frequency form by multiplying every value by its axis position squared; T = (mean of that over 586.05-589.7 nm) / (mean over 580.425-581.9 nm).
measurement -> 0.89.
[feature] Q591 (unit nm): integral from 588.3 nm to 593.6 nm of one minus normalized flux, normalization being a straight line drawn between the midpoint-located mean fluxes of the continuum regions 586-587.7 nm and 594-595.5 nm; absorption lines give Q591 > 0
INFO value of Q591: 0.44 nm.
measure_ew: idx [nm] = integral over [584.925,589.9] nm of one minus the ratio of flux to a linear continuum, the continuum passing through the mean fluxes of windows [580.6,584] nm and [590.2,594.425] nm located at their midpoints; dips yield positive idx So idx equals 0.44 nm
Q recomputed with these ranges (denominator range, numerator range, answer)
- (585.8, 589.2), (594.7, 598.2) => 1.09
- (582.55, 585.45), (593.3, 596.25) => 0.98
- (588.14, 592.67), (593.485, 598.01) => 1.13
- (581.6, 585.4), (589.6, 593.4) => 0.91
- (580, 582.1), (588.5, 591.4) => 0.83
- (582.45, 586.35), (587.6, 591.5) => 0.86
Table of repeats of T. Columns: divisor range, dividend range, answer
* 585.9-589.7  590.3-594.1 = 1.09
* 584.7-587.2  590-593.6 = 0.99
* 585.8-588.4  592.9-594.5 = 1.05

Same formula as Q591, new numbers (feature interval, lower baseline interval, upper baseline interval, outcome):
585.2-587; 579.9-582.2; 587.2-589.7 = -0.12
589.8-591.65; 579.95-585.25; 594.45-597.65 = 0.18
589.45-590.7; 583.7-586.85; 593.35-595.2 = 0.17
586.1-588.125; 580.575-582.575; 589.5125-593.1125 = 0.02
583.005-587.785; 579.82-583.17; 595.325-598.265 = 0.14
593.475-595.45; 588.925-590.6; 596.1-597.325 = -0.10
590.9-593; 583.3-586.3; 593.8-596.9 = 0.07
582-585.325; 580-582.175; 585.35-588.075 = -0.08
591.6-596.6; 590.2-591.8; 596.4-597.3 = -0.09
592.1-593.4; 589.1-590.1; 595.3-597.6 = -0.12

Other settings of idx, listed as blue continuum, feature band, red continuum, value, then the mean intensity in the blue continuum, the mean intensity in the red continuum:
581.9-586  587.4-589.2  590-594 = 0.213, 121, 114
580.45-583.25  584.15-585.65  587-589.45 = -0.063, 123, 104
